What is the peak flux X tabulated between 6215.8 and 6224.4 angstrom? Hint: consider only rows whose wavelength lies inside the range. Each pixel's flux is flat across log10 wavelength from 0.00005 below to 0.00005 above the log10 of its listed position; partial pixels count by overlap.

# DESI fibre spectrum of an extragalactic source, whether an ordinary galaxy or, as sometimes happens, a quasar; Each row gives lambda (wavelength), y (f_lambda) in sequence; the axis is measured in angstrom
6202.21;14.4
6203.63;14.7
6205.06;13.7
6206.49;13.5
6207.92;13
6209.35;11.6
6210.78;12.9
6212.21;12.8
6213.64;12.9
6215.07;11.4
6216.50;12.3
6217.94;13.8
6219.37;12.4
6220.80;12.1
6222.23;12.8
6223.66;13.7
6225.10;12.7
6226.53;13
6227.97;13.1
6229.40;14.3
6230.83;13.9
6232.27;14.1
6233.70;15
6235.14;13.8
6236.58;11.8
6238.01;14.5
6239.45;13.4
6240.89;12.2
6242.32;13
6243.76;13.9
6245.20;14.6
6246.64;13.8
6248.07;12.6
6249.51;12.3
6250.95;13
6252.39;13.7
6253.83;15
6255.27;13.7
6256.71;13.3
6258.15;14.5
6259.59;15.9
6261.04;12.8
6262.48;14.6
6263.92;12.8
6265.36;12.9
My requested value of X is 13.8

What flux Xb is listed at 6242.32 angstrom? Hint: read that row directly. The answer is 13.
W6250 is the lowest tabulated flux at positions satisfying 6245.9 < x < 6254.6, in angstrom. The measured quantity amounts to 12.3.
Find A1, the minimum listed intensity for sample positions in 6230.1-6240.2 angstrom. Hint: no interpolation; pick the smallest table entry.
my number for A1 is 11.8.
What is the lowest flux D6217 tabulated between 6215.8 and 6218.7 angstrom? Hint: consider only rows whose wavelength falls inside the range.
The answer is 12.3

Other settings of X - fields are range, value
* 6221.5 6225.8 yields 13.7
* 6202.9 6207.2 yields 14.7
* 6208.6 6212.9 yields 12.9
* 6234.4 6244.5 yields 14.5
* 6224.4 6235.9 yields 15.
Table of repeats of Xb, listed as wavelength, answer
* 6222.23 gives 12.8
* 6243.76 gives 13.9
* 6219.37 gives 12.4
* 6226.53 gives 13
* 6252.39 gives 13.7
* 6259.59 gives 15.9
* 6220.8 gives 12.1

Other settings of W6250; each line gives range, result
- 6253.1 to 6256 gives 13.7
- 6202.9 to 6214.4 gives 11.6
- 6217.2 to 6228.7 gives 12.1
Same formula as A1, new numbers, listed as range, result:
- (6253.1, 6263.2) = 12.8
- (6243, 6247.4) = 13.8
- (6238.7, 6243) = 12.2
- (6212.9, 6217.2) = 11.4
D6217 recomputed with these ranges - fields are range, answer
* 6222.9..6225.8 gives 12.7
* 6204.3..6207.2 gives 13.5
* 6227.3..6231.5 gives 13.1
